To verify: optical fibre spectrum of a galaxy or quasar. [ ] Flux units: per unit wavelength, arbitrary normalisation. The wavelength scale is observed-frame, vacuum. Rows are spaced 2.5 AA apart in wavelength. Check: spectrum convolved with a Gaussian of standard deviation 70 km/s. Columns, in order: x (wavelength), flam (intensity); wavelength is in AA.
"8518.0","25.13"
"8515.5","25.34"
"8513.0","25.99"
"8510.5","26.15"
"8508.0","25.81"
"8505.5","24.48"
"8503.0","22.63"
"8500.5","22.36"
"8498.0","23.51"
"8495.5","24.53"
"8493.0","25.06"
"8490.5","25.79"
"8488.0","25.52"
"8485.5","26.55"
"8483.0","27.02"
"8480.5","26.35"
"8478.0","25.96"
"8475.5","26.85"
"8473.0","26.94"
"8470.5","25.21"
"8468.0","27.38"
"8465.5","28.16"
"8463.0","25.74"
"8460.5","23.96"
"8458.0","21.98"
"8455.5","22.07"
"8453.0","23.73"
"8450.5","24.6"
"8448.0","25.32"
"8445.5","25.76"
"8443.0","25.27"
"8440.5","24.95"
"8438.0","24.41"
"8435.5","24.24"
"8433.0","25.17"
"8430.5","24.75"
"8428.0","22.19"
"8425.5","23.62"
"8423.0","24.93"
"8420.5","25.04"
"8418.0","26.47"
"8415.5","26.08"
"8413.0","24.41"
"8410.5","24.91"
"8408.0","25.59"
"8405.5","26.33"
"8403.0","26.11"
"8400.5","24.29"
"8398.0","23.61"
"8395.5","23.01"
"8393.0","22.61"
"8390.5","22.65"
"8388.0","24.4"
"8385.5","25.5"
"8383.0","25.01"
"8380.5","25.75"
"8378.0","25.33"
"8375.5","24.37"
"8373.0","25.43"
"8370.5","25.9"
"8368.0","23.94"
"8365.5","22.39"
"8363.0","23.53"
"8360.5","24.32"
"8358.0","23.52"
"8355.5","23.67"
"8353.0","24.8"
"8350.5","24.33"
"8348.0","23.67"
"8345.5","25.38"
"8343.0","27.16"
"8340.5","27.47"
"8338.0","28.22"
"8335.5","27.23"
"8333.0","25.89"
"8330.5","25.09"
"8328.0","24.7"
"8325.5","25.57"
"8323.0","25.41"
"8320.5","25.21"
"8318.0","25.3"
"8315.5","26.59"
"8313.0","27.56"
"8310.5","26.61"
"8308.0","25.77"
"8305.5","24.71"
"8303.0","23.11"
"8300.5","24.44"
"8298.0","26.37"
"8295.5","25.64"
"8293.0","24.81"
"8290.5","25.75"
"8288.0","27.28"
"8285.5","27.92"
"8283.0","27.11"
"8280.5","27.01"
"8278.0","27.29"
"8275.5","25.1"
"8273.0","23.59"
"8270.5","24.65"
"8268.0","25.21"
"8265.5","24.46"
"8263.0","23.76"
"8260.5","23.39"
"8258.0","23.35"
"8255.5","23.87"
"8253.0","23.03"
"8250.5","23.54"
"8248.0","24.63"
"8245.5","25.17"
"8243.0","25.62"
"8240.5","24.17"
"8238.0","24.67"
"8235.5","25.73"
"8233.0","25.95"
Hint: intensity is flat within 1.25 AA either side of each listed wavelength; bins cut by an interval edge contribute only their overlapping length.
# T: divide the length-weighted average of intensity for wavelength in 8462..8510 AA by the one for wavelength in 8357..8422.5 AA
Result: 1.04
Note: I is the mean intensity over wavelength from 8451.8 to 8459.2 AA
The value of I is 22.6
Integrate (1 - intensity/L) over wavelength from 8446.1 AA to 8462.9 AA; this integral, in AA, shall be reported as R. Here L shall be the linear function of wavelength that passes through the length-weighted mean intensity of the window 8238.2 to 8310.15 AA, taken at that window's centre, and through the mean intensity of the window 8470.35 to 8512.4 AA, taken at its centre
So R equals 1.0 AA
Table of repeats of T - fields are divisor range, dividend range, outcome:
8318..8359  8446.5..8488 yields 1.00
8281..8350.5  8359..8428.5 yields 0.95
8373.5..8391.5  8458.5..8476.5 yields 1.05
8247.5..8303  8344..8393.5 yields 0.97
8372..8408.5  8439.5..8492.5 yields 1.03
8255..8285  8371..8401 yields 0.97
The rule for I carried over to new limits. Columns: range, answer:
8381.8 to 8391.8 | 24.4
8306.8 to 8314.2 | 26.6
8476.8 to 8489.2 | 26.3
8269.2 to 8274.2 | 24.1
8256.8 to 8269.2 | 24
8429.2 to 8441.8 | 24.7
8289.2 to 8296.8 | 25.4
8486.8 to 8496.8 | 25.2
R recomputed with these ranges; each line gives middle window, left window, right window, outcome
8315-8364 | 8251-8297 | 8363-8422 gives -0.8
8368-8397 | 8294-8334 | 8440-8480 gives 1.0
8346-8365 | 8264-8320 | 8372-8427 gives 0.9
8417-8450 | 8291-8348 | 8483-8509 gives 0.4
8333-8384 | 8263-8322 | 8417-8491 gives 0.8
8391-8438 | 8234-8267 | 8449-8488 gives 1.1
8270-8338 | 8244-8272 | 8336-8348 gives -0.8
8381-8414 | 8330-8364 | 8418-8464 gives 0.4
